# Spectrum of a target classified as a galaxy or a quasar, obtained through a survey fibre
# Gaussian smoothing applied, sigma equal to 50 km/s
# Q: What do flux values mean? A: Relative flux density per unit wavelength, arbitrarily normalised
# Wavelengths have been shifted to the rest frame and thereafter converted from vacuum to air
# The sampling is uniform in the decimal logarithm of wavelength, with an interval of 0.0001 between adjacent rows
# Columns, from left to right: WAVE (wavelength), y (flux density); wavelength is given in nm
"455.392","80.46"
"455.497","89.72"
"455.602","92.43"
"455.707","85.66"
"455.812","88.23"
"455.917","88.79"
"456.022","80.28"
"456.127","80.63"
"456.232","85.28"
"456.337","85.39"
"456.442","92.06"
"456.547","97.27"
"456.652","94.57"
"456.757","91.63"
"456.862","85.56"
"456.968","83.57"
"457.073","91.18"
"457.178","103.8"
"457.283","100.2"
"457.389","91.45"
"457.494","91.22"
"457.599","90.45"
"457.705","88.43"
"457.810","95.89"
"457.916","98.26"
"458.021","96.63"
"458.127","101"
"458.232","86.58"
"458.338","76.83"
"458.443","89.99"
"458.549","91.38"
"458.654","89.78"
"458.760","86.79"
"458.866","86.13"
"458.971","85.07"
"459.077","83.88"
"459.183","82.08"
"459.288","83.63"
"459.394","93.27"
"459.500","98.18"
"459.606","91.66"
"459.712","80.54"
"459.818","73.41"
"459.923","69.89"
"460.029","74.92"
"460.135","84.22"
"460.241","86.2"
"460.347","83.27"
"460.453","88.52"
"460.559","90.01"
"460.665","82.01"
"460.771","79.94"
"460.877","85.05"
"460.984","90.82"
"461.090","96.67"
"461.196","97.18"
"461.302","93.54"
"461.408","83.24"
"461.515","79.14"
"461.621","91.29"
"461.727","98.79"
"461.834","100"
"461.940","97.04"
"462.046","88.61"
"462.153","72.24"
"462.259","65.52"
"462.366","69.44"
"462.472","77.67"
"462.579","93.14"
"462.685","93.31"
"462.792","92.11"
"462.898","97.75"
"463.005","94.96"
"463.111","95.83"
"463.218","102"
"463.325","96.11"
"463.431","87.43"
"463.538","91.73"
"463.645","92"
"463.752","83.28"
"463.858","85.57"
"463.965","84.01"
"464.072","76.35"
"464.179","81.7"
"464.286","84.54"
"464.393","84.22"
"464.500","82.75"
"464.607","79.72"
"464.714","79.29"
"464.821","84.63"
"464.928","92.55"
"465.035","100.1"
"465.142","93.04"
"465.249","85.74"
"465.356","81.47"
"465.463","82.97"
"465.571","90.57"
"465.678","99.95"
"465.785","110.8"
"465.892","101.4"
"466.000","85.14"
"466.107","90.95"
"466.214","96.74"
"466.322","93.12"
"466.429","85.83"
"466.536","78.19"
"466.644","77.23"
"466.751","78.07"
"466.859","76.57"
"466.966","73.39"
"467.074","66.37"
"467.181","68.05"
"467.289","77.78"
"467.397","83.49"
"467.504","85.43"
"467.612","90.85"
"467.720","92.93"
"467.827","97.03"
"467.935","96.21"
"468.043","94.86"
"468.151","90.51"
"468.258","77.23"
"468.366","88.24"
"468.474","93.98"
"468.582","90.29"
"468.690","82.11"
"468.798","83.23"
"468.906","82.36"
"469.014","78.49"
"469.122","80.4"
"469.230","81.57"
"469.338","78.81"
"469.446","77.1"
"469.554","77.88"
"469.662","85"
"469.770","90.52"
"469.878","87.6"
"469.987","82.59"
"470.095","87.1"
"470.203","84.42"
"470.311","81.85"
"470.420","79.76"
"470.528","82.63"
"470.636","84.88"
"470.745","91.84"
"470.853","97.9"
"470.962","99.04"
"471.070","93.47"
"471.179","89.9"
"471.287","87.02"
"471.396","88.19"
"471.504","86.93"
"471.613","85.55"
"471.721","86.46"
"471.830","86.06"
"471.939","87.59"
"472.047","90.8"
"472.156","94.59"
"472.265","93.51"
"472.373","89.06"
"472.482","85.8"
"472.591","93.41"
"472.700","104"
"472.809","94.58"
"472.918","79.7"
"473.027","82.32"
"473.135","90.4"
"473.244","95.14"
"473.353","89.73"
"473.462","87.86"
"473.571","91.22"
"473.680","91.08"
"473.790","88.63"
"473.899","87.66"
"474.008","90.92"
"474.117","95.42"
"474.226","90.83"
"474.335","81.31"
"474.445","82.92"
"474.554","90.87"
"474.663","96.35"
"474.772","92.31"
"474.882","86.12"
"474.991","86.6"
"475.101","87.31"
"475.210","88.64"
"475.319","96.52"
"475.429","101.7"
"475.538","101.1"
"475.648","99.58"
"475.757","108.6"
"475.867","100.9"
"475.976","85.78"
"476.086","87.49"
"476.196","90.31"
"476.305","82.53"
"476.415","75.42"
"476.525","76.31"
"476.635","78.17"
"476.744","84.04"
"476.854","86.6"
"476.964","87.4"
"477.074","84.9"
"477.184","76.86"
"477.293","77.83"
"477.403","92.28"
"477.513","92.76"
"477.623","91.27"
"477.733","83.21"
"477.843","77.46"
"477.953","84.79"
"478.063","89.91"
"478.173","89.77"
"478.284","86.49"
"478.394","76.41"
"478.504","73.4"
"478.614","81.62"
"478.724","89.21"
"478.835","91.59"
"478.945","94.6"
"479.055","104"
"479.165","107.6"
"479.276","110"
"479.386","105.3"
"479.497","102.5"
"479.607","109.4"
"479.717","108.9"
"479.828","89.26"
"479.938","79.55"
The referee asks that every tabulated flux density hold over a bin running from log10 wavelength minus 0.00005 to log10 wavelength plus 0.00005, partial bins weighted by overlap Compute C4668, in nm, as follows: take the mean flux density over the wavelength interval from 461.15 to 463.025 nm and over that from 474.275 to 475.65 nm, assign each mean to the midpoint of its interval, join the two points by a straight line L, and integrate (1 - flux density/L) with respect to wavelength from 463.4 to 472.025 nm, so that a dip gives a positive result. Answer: 0.31 nm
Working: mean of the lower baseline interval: 87.9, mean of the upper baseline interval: 91.3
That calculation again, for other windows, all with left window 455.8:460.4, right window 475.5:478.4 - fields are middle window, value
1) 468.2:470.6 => 0.11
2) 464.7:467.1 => 0.01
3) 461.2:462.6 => 0.04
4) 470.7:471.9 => -0.04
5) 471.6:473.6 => -0.06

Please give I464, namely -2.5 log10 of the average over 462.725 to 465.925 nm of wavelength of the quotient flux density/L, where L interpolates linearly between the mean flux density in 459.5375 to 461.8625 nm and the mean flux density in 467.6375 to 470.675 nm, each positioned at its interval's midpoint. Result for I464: -0.05 mag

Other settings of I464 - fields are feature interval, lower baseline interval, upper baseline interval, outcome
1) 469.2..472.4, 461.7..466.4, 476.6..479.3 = 0.015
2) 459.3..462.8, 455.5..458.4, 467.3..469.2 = 0.041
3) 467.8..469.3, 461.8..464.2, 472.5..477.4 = 0.023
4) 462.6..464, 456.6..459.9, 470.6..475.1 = -0.030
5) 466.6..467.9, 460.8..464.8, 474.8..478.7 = 0.085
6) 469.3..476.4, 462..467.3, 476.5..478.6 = -0.060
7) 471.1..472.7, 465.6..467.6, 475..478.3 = -0.034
